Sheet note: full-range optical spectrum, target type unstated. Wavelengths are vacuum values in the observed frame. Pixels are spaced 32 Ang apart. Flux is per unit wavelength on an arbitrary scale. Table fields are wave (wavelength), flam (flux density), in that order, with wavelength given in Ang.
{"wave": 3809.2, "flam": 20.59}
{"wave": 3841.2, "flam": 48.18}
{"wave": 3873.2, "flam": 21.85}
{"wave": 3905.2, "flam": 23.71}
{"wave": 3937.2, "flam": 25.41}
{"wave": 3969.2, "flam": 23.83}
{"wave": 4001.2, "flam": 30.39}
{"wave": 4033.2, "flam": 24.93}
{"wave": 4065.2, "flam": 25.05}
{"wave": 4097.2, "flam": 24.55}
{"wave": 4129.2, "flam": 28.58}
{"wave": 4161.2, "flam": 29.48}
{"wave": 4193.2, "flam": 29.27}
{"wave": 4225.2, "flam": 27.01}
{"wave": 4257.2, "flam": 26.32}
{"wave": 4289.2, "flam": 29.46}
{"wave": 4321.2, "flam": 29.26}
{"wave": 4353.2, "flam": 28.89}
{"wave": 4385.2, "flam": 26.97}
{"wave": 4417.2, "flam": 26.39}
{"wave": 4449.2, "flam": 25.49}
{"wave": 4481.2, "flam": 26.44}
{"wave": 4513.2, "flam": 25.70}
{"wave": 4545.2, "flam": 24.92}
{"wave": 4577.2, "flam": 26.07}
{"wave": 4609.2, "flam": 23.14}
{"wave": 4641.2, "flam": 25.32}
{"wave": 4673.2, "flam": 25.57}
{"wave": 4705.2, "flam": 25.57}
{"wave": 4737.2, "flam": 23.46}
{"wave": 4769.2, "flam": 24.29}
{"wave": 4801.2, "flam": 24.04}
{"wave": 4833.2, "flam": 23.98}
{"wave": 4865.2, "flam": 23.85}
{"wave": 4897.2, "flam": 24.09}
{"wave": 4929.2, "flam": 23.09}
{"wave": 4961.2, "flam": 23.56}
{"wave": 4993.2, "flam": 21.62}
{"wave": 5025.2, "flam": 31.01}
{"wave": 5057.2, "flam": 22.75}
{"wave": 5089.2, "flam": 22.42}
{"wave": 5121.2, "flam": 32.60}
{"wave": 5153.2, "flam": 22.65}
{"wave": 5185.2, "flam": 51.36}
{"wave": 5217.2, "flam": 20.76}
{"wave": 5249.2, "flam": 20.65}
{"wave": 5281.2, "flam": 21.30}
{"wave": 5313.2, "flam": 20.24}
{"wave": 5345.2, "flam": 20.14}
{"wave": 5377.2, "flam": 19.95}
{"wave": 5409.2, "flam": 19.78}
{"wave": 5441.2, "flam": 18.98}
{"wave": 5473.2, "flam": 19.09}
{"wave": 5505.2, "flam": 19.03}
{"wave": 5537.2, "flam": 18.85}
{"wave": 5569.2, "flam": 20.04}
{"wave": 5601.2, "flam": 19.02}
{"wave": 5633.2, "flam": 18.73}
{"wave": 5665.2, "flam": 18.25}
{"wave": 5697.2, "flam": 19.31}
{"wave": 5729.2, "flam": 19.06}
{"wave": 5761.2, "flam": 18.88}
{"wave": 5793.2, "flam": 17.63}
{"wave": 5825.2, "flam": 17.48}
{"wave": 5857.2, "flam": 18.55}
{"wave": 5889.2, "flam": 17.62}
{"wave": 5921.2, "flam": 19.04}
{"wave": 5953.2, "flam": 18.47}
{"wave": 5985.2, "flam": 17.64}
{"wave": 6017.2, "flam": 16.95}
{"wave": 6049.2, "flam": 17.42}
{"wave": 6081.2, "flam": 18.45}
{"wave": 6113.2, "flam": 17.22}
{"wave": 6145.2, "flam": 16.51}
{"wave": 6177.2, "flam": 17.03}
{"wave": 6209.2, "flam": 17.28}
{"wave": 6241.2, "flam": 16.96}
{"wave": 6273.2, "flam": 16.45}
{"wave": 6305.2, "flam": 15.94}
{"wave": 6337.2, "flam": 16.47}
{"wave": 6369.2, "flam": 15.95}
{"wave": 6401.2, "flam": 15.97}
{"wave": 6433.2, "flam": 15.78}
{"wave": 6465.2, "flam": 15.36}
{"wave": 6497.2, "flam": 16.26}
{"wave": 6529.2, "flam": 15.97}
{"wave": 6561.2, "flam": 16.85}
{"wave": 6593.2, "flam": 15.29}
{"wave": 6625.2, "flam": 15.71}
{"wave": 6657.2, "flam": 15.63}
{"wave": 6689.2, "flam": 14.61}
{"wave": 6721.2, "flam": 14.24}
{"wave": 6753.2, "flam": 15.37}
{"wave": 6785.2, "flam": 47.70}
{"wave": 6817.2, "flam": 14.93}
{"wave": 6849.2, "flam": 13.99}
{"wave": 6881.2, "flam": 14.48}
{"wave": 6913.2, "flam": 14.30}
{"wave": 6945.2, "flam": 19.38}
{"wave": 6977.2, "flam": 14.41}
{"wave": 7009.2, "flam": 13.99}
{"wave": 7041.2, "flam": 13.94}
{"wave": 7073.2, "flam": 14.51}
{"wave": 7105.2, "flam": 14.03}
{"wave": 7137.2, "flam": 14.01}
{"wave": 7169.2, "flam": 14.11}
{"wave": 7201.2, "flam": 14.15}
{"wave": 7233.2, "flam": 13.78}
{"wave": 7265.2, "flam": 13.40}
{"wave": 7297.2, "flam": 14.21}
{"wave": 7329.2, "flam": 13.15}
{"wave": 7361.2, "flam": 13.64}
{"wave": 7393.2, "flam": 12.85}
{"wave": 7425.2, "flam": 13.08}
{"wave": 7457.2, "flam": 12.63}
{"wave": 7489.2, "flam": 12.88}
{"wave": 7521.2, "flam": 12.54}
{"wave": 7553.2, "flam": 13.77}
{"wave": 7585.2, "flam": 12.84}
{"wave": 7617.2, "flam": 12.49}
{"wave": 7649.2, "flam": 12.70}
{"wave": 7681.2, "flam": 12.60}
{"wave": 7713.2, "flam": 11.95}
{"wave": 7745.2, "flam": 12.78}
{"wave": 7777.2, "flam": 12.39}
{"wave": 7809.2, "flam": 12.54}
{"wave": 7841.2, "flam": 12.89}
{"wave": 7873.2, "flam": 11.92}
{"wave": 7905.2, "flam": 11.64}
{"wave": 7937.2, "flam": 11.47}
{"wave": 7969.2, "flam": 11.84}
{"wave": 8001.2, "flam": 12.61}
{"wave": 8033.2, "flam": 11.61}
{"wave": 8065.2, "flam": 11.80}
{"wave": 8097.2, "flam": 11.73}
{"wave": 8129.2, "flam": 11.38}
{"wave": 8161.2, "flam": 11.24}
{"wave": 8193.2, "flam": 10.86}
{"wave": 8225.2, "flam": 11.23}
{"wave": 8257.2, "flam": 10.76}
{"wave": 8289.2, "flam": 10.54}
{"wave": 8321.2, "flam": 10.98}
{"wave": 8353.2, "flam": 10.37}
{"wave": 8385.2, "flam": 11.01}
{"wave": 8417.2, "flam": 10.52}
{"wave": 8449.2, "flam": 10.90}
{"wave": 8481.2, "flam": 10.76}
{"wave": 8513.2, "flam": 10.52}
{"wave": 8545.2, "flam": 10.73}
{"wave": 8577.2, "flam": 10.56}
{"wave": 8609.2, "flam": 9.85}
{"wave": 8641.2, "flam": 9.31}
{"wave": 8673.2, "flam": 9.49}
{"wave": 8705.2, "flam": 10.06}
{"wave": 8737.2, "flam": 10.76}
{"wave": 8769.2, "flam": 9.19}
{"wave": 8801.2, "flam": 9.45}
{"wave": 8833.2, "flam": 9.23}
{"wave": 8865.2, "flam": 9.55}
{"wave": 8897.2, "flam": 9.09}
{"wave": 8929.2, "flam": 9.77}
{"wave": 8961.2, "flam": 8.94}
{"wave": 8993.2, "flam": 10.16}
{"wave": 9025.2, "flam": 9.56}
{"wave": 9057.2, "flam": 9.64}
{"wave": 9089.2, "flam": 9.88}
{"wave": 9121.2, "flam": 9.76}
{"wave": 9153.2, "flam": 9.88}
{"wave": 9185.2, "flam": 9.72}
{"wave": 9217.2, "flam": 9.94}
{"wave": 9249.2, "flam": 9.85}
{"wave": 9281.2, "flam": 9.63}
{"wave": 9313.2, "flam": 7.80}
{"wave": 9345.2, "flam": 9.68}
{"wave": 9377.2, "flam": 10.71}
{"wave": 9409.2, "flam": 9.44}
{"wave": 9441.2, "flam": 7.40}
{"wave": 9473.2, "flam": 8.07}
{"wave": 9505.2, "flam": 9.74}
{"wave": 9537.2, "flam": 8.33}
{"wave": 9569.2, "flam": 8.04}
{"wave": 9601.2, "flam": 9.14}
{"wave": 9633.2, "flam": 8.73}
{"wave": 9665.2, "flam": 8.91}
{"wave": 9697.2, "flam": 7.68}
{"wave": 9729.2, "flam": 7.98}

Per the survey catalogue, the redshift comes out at 0.033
